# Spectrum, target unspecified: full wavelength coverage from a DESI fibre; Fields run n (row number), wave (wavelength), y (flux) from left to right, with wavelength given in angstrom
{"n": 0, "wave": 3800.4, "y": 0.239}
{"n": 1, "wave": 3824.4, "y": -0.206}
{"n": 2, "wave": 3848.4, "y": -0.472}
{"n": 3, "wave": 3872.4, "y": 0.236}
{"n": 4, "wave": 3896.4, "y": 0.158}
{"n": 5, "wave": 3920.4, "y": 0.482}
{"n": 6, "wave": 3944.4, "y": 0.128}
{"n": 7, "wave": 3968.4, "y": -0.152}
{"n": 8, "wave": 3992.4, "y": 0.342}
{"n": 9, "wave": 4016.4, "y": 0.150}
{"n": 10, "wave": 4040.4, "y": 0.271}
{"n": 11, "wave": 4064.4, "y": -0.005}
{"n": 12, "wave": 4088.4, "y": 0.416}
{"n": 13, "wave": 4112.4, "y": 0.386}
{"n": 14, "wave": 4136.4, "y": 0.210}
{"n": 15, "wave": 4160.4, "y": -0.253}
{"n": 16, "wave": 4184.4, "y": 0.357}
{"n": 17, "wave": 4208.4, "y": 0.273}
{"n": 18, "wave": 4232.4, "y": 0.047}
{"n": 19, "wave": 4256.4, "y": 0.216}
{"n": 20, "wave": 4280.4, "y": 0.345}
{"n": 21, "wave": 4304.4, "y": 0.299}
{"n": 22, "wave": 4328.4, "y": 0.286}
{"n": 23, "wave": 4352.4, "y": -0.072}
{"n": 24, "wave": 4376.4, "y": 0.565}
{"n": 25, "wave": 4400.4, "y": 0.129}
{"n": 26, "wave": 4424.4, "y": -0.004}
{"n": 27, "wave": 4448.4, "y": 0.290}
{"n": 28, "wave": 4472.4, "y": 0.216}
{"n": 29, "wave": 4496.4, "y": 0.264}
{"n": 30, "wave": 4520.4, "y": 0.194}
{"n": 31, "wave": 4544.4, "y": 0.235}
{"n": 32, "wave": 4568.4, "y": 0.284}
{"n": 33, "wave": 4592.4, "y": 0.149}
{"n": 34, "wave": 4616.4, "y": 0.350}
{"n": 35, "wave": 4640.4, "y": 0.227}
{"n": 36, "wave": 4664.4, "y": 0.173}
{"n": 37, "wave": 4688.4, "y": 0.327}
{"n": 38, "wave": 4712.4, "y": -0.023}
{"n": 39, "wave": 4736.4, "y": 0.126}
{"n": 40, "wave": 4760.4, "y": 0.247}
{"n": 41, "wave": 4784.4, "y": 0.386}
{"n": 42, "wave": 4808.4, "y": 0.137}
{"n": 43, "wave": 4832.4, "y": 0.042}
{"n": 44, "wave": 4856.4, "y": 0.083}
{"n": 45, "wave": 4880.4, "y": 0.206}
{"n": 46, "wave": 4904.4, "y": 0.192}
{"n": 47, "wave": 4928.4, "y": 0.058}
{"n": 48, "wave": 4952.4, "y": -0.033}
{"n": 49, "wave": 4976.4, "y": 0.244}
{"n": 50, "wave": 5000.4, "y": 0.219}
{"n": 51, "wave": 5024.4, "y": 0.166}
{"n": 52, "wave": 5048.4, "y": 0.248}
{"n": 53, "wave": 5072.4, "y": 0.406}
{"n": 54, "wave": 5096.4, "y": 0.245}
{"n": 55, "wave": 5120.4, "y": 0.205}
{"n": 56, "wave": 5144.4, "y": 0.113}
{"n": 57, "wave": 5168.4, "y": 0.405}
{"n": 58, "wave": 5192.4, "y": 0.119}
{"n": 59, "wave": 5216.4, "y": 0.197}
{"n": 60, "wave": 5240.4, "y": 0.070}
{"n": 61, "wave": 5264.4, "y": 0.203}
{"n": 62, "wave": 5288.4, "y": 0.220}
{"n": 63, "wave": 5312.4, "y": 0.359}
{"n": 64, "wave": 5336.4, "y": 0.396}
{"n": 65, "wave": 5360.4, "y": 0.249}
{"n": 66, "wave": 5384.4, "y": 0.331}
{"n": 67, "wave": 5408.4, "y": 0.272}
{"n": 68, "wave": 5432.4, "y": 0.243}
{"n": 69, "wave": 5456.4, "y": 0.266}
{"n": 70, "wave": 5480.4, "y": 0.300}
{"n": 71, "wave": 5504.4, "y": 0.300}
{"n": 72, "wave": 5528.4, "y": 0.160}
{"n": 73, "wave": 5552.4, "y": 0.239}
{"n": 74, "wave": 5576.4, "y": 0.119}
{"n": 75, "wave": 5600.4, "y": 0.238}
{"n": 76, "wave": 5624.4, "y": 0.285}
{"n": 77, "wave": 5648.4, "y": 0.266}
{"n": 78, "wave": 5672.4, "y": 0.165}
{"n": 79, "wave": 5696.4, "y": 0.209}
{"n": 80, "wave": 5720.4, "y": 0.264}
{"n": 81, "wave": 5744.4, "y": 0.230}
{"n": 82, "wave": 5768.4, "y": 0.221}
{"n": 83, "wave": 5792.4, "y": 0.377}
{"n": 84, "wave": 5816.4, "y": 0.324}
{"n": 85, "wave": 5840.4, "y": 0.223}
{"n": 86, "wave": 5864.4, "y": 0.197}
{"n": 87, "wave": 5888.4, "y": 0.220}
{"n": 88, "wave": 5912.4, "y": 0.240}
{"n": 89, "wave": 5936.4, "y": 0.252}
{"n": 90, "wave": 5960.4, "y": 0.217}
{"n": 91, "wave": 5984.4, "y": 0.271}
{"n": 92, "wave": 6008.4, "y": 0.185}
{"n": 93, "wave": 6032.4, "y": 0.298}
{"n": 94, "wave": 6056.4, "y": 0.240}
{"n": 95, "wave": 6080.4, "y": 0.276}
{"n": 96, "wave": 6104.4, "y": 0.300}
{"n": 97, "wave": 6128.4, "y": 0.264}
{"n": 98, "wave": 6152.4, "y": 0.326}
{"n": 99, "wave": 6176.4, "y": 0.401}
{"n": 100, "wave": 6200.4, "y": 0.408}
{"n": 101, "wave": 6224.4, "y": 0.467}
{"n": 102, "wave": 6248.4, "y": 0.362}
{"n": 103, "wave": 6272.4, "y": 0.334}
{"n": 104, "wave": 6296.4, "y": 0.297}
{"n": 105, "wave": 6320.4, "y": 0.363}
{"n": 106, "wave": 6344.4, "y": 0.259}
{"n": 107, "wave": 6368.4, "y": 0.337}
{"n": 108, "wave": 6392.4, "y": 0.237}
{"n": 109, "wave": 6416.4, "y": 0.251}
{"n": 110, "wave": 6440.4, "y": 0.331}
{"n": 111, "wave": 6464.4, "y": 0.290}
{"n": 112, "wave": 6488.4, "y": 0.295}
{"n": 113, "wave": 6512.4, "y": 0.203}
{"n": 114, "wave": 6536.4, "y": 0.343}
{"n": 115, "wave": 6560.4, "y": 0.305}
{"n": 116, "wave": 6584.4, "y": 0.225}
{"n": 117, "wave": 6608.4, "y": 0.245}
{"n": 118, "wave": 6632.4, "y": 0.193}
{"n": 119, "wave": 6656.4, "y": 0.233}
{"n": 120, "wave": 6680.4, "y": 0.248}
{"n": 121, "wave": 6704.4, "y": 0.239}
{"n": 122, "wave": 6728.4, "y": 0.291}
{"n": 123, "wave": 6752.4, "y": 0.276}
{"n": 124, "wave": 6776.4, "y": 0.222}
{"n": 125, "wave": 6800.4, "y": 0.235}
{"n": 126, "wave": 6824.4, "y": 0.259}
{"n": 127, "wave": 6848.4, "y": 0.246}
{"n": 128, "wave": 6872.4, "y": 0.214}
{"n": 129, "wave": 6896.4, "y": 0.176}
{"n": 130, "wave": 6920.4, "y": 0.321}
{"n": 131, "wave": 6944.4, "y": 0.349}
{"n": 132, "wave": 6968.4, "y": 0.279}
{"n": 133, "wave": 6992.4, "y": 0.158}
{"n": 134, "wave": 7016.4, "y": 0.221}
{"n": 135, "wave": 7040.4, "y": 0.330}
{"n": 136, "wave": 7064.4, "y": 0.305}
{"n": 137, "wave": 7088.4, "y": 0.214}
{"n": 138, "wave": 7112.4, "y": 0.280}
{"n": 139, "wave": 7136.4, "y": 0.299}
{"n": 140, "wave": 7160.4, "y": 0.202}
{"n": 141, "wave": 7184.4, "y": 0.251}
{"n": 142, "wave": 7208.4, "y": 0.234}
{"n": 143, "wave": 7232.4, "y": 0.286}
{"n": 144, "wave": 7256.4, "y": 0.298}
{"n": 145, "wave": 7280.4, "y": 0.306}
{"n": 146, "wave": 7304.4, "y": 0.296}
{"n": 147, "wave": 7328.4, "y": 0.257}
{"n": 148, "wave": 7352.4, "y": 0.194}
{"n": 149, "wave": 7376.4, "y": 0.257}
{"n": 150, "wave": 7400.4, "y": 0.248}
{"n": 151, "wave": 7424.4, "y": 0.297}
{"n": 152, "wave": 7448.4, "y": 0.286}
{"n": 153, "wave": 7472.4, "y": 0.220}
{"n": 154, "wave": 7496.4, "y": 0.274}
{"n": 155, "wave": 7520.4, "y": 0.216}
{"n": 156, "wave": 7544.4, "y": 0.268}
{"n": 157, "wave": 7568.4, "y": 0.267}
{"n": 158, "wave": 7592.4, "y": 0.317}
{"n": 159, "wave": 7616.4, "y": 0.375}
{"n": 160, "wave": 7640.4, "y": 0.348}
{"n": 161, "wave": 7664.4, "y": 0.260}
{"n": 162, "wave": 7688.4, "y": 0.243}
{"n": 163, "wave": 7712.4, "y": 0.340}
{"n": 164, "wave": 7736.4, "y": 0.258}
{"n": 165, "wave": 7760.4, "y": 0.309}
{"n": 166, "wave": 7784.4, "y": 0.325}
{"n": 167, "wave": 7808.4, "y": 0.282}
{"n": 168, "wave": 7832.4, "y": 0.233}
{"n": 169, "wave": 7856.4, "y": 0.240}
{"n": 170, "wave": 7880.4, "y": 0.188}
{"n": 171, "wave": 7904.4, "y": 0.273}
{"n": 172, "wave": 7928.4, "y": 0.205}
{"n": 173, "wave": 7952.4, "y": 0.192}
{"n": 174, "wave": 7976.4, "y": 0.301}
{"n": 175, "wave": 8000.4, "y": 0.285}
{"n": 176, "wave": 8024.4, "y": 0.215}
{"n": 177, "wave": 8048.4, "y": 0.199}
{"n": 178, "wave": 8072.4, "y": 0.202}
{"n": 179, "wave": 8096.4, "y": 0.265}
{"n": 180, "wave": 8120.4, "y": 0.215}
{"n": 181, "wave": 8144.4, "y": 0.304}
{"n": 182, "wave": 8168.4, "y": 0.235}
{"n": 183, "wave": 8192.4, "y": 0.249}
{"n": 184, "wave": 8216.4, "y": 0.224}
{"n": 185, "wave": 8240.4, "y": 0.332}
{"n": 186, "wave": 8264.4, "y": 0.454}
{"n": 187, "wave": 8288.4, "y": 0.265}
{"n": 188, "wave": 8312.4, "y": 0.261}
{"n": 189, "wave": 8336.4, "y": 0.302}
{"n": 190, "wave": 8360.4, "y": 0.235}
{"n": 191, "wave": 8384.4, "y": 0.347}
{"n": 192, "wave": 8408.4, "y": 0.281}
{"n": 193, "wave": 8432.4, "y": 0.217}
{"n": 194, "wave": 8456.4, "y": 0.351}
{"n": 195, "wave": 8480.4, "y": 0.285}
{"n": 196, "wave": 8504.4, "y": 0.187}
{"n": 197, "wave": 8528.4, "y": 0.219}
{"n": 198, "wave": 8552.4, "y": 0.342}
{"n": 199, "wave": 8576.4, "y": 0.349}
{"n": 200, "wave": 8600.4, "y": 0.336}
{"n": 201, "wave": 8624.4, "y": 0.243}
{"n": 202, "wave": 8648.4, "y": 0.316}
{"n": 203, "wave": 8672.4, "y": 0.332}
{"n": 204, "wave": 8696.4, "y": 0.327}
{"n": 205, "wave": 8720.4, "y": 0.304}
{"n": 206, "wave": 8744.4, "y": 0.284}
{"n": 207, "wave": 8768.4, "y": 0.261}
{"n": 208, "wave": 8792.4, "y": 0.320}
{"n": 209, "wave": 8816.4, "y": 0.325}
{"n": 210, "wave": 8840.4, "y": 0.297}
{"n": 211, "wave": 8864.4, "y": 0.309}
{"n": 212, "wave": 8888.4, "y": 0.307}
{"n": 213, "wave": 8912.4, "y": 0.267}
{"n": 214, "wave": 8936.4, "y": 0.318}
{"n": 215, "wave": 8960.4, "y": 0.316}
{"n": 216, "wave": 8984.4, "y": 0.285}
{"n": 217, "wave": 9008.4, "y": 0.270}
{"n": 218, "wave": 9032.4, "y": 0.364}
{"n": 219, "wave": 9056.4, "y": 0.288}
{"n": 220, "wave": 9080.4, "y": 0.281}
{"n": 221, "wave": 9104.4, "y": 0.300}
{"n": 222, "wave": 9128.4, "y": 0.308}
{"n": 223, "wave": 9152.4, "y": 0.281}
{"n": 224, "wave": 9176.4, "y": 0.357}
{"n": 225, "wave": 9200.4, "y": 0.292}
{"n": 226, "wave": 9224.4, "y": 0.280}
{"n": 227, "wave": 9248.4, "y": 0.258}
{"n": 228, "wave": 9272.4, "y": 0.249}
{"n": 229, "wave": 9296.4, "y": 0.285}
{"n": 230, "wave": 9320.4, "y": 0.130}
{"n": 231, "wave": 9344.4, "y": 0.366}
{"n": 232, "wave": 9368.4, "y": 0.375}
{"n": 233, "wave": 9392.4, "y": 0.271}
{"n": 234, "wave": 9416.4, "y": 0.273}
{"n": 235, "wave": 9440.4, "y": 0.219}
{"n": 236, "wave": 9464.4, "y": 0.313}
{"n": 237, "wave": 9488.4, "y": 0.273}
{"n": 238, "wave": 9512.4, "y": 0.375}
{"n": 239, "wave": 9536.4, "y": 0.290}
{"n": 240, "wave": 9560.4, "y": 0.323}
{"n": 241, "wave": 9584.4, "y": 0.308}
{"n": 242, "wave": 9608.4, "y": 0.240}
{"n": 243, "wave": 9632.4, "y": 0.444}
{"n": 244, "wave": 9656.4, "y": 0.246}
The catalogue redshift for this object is 1.22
